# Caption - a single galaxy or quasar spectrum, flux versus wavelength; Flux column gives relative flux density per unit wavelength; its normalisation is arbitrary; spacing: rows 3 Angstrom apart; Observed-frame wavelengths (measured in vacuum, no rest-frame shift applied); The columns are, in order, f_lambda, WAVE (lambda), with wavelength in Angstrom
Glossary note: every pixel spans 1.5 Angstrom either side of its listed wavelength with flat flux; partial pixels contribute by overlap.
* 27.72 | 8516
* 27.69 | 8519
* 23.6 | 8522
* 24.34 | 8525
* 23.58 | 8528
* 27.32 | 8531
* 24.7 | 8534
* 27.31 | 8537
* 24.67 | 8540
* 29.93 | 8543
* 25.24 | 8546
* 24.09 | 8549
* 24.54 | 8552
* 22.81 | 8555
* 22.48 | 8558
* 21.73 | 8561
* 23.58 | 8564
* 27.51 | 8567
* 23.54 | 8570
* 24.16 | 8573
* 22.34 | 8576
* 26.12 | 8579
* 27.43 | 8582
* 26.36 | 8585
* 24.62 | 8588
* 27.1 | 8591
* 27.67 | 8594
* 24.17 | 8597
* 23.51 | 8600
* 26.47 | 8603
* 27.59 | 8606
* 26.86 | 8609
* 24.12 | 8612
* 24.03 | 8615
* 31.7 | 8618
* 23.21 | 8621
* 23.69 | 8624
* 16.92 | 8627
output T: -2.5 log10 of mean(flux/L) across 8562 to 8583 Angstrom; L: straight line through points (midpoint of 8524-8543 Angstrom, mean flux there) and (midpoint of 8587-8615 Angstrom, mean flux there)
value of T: 0.04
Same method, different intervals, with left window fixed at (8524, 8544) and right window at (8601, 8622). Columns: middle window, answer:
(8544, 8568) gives 0.09 mag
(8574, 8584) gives 0.04 mag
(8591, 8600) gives 0.02 mag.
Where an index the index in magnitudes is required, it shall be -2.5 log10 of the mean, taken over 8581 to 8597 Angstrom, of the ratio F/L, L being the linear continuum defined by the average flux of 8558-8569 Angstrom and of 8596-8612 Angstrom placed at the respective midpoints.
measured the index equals -0.06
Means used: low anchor 24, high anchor 25.6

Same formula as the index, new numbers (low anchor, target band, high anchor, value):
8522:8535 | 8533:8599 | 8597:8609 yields 0.01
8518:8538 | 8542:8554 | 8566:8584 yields -0.02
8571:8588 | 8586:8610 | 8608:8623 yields -0.02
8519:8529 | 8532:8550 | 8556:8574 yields -0.08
